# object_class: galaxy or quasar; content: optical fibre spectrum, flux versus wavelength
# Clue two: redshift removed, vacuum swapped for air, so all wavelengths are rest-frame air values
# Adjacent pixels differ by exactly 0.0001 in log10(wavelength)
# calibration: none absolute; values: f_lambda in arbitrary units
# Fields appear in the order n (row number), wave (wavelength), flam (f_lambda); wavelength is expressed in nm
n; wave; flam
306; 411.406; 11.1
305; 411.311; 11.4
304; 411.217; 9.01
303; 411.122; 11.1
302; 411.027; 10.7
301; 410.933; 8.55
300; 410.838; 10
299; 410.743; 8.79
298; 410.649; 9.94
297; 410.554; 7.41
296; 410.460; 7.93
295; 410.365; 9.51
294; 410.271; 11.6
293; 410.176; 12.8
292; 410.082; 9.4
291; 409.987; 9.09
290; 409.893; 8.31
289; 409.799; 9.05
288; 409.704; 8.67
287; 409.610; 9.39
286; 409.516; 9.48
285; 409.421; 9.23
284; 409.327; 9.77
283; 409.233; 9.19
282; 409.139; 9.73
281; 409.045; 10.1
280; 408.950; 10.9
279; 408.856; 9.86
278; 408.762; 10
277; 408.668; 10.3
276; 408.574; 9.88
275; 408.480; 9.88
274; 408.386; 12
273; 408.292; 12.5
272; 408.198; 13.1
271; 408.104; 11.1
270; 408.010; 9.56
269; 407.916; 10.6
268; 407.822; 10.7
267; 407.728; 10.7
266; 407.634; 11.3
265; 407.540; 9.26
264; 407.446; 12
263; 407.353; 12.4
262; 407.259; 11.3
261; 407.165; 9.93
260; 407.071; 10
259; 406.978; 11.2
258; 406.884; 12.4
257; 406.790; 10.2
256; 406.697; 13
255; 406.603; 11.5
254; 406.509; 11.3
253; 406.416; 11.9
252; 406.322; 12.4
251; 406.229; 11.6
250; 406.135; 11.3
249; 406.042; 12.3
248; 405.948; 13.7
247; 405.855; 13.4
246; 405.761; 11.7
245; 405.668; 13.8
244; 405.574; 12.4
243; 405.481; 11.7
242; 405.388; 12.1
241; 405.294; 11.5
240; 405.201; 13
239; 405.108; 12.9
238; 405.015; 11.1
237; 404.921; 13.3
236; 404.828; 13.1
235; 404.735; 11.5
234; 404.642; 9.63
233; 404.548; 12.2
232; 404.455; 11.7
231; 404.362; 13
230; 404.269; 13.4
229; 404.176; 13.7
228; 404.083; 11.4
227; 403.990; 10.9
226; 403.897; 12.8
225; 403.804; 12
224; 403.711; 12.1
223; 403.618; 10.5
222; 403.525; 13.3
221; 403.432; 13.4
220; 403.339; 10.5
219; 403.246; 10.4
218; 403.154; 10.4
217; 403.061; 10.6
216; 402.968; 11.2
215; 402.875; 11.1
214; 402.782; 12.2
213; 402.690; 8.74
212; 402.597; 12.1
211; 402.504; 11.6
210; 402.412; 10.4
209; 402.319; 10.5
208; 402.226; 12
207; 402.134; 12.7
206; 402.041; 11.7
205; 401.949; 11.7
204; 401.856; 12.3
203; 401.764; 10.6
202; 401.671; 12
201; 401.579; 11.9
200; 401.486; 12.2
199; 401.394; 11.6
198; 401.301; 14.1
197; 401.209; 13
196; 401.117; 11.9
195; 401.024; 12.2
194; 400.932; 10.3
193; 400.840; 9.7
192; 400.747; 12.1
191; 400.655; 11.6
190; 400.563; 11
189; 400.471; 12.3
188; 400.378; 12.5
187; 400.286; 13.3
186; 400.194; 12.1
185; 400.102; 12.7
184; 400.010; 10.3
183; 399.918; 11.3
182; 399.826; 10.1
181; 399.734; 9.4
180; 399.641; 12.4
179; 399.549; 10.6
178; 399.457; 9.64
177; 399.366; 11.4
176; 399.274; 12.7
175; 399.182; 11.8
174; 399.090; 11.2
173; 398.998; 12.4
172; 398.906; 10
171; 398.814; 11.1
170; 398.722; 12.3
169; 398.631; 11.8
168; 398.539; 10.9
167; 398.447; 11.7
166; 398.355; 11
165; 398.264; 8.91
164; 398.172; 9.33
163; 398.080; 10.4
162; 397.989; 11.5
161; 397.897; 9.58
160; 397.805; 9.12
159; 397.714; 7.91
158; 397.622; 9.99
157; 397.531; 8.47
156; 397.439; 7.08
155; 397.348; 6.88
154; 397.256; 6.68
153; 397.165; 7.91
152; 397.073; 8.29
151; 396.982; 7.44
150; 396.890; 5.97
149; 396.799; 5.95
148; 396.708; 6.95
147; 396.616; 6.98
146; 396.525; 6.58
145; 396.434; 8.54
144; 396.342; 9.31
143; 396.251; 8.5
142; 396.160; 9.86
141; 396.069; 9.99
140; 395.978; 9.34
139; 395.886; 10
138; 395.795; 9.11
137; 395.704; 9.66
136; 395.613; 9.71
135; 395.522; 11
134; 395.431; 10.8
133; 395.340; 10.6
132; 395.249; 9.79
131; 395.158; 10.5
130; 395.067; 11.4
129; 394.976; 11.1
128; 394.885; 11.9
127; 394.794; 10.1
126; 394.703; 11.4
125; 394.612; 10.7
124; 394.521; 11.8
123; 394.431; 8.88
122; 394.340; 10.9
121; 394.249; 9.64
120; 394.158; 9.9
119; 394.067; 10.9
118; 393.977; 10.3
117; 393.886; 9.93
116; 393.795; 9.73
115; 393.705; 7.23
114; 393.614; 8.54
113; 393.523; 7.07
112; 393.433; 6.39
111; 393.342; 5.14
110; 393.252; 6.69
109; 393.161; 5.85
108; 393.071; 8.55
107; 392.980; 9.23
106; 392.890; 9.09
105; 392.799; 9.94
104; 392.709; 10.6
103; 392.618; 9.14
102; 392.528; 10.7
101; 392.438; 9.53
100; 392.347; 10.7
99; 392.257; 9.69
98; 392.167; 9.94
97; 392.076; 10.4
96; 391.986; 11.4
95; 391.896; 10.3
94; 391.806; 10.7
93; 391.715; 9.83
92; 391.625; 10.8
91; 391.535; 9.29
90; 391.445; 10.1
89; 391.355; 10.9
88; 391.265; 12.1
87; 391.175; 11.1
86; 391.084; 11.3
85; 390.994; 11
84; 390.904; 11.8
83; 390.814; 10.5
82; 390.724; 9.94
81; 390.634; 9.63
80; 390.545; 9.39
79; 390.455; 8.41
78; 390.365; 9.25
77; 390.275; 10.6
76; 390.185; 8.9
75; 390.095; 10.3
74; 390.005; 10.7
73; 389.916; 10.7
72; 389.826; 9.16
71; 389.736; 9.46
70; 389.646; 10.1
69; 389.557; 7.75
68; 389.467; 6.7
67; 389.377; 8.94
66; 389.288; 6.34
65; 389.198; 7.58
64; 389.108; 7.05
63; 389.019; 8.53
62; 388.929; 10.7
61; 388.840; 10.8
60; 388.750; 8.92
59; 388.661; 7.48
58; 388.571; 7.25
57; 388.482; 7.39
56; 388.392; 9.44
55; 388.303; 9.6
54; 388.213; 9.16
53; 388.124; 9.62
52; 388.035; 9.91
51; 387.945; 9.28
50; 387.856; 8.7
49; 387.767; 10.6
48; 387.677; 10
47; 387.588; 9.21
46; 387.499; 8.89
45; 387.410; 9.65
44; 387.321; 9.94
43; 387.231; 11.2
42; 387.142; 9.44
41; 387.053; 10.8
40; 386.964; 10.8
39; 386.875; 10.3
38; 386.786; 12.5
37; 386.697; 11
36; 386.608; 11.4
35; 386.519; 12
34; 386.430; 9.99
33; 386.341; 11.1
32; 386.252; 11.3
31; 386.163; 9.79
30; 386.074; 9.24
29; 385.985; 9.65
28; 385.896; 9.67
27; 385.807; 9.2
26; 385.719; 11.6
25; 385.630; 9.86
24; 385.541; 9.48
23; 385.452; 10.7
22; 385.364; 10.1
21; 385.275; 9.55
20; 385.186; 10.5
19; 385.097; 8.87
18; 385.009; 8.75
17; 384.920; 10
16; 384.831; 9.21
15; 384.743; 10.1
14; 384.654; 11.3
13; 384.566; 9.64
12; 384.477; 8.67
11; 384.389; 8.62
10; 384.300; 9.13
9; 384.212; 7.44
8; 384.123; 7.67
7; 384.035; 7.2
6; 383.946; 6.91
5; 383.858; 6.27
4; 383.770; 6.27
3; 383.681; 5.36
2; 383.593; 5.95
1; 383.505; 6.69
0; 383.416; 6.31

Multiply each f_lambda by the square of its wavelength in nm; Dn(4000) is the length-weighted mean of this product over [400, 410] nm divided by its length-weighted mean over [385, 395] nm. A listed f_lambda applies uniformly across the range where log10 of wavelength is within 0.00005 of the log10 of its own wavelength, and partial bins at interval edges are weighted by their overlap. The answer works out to 1.3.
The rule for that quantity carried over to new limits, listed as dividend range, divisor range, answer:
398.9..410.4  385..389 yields 1.25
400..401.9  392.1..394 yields 1.42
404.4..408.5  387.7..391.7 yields 1.34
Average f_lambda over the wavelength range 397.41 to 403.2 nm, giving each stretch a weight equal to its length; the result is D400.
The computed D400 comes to 11.1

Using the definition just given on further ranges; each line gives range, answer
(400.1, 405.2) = 11.8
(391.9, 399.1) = 9.43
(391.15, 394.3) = 9.46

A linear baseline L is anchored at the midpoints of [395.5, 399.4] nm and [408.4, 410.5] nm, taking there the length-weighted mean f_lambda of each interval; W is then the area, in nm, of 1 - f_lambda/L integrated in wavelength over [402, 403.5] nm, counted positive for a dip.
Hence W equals -0.26 nm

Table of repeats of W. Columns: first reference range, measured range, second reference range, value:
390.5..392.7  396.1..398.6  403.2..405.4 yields 0.57 nm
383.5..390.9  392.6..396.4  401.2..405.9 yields 0.34 nm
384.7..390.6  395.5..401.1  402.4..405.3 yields 0.54 nm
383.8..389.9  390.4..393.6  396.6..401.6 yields 0.06 nm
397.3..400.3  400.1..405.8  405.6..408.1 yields -0.42 nm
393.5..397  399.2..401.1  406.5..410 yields -0.30 nm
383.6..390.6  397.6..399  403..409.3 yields 0.02 nm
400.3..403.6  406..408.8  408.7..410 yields -0.31 nm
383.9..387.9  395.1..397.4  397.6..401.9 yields 0.47 nm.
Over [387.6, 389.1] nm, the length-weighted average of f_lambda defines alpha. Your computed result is 9.16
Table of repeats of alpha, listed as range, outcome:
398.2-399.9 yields 11.1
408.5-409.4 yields 9.95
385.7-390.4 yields 9.6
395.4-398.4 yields 8.74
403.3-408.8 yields 11.7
